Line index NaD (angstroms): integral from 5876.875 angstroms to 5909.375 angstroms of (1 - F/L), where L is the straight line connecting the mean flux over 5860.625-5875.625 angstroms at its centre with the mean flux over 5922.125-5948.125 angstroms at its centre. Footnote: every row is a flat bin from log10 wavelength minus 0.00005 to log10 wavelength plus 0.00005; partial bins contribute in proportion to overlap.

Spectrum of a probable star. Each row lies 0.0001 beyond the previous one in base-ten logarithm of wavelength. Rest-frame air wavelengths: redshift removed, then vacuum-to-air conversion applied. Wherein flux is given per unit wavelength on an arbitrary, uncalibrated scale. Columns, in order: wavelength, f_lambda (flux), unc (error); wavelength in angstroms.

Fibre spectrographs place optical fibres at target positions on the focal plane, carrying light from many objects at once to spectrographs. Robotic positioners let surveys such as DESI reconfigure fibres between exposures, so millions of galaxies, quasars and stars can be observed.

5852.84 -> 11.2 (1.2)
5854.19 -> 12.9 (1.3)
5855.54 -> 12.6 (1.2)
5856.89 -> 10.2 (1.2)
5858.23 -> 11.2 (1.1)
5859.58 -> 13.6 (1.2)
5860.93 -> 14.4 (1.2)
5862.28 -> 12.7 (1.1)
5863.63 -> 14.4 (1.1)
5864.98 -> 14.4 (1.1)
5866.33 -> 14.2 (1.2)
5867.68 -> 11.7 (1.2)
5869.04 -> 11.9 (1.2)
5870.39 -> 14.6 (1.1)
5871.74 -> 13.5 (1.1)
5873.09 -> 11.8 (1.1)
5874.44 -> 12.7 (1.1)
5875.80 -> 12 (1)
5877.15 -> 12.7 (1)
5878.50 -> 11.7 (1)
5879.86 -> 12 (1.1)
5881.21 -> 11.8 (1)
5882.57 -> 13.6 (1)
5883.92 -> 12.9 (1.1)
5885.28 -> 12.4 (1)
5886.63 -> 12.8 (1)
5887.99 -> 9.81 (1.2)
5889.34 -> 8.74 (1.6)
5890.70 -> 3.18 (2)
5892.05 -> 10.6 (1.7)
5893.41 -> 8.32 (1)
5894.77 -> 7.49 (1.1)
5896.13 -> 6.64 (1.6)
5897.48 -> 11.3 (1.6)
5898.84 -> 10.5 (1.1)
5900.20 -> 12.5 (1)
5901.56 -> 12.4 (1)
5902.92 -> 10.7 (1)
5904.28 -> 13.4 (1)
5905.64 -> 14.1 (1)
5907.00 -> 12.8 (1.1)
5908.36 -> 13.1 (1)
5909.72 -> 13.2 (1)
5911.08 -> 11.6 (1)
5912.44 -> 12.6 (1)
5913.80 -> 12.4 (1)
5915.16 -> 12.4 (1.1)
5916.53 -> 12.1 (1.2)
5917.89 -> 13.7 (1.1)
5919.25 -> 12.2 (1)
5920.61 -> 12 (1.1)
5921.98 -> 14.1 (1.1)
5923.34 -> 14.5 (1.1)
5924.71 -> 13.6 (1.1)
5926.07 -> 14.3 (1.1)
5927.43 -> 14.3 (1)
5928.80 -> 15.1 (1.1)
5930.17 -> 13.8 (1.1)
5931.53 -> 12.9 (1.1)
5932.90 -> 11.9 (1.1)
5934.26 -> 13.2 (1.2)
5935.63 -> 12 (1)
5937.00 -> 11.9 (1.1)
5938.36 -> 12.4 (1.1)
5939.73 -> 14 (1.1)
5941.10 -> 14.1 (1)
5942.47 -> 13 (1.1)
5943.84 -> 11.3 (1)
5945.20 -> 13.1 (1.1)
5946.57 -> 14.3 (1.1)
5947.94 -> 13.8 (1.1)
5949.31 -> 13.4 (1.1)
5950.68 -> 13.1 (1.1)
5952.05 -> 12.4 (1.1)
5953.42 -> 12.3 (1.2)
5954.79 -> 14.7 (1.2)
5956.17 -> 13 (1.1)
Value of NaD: 5.4 angstroms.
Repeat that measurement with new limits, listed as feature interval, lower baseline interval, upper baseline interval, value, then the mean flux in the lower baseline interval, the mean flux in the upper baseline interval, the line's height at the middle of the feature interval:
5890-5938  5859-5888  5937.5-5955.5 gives 3.8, 12.9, 13.2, 13.1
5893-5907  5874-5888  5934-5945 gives 1.8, 12.3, 12.7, 12.5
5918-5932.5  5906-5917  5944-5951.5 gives -0.9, 12.6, 13.4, 12.9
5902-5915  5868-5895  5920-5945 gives -0.3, 11.3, 13.2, 12.3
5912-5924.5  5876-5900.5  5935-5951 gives -1.1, 10.5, 13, 11.9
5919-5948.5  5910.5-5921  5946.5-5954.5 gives -1.1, 12.4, 13.2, 12.8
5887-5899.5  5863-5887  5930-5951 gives 4.1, 12.8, 13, 12.9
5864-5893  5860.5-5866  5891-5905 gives 1.2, 14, 10.2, 12.3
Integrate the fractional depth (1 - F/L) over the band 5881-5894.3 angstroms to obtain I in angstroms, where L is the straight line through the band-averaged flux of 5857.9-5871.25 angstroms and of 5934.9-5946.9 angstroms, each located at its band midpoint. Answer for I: 2.91 angstroms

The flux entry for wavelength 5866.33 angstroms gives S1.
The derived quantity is 14.2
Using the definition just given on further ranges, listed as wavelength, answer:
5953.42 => 12.3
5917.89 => 13.7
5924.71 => 13.6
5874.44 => 12.7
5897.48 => 11.3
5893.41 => 8.32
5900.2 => 12.5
